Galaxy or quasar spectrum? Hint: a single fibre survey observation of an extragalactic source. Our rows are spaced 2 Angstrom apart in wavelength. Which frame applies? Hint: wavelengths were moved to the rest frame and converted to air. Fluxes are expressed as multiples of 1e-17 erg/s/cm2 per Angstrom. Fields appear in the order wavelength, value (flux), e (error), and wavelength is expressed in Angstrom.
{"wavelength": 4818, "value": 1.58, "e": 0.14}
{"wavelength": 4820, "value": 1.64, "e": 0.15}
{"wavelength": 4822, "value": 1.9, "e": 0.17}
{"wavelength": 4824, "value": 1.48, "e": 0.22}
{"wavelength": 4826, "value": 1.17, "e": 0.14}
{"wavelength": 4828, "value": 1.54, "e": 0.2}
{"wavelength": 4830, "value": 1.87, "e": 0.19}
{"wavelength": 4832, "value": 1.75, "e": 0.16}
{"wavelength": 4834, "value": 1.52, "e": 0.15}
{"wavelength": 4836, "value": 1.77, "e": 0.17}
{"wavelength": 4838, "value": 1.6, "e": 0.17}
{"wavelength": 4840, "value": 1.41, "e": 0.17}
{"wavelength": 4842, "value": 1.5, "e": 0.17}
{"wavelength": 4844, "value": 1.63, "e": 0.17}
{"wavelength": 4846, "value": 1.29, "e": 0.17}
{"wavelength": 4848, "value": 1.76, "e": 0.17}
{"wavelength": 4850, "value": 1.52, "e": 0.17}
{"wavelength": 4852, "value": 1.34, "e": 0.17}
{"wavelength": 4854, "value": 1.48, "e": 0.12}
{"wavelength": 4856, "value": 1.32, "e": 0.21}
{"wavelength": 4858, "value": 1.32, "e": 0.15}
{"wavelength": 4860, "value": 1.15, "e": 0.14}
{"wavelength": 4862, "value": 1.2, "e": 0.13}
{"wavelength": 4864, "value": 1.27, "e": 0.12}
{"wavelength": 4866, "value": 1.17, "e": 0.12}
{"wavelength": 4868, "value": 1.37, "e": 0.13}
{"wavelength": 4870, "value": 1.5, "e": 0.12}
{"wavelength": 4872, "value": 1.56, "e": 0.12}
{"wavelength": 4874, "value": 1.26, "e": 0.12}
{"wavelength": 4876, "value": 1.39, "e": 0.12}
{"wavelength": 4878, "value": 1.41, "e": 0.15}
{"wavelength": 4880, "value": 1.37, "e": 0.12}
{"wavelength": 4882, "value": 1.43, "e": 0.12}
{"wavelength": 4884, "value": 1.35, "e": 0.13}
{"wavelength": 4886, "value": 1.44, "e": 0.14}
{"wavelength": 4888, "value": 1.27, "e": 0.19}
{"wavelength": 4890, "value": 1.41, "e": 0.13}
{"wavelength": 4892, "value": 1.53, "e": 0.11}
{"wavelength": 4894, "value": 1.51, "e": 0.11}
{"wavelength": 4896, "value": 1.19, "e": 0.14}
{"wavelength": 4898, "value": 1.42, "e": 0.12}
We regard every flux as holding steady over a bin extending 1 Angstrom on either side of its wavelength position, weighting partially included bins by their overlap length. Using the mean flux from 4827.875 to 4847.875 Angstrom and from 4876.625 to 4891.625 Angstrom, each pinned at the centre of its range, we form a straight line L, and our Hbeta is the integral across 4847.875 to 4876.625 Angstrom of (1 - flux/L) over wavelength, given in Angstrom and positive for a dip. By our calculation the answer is 2.4 Angstrom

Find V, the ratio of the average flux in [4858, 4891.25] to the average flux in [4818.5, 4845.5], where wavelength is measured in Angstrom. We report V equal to 0.8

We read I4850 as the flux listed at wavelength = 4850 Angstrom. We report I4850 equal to 1.52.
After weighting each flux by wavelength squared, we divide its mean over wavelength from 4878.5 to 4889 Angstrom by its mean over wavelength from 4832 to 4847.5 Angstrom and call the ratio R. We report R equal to 0.9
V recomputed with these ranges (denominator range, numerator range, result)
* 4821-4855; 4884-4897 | 0.89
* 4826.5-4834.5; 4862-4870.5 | 0.79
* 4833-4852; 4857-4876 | 0.85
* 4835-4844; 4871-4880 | 0.89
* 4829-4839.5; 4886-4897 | 0.82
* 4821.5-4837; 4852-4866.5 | 0.79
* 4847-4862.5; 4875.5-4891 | 0.99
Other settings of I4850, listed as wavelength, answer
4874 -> 1.26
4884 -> 1.35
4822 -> 1.9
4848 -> 1.76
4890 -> 1.41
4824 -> 1.48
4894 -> 1.51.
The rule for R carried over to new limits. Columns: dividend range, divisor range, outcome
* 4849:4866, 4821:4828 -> 0.88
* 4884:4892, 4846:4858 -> 0.97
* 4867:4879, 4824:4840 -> 0.91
